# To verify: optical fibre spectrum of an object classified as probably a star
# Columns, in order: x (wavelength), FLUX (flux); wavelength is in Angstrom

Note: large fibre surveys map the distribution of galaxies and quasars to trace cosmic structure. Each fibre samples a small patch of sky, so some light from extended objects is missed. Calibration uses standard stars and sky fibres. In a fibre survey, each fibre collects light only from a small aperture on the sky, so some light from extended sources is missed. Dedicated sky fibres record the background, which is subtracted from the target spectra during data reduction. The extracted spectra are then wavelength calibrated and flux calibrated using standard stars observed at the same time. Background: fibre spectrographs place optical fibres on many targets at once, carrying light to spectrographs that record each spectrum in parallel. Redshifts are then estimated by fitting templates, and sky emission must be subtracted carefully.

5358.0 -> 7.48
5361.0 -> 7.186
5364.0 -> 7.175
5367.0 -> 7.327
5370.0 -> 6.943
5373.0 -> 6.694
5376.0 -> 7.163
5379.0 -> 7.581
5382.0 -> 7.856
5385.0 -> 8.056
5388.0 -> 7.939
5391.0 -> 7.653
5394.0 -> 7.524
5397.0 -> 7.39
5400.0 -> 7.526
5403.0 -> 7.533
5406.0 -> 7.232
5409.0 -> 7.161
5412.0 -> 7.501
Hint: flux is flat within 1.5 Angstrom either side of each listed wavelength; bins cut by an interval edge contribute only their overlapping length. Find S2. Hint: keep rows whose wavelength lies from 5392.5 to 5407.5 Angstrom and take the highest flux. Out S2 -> 7.533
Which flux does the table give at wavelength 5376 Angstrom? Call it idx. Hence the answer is 7.163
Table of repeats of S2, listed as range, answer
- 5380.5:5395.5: 8.056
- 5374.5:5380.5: 7.581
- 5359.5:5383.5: 7.856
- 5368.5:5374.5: 6.943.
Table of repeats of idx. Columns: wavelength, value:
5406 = 7.232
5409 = 7.161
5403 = 7.533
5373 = 6.694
